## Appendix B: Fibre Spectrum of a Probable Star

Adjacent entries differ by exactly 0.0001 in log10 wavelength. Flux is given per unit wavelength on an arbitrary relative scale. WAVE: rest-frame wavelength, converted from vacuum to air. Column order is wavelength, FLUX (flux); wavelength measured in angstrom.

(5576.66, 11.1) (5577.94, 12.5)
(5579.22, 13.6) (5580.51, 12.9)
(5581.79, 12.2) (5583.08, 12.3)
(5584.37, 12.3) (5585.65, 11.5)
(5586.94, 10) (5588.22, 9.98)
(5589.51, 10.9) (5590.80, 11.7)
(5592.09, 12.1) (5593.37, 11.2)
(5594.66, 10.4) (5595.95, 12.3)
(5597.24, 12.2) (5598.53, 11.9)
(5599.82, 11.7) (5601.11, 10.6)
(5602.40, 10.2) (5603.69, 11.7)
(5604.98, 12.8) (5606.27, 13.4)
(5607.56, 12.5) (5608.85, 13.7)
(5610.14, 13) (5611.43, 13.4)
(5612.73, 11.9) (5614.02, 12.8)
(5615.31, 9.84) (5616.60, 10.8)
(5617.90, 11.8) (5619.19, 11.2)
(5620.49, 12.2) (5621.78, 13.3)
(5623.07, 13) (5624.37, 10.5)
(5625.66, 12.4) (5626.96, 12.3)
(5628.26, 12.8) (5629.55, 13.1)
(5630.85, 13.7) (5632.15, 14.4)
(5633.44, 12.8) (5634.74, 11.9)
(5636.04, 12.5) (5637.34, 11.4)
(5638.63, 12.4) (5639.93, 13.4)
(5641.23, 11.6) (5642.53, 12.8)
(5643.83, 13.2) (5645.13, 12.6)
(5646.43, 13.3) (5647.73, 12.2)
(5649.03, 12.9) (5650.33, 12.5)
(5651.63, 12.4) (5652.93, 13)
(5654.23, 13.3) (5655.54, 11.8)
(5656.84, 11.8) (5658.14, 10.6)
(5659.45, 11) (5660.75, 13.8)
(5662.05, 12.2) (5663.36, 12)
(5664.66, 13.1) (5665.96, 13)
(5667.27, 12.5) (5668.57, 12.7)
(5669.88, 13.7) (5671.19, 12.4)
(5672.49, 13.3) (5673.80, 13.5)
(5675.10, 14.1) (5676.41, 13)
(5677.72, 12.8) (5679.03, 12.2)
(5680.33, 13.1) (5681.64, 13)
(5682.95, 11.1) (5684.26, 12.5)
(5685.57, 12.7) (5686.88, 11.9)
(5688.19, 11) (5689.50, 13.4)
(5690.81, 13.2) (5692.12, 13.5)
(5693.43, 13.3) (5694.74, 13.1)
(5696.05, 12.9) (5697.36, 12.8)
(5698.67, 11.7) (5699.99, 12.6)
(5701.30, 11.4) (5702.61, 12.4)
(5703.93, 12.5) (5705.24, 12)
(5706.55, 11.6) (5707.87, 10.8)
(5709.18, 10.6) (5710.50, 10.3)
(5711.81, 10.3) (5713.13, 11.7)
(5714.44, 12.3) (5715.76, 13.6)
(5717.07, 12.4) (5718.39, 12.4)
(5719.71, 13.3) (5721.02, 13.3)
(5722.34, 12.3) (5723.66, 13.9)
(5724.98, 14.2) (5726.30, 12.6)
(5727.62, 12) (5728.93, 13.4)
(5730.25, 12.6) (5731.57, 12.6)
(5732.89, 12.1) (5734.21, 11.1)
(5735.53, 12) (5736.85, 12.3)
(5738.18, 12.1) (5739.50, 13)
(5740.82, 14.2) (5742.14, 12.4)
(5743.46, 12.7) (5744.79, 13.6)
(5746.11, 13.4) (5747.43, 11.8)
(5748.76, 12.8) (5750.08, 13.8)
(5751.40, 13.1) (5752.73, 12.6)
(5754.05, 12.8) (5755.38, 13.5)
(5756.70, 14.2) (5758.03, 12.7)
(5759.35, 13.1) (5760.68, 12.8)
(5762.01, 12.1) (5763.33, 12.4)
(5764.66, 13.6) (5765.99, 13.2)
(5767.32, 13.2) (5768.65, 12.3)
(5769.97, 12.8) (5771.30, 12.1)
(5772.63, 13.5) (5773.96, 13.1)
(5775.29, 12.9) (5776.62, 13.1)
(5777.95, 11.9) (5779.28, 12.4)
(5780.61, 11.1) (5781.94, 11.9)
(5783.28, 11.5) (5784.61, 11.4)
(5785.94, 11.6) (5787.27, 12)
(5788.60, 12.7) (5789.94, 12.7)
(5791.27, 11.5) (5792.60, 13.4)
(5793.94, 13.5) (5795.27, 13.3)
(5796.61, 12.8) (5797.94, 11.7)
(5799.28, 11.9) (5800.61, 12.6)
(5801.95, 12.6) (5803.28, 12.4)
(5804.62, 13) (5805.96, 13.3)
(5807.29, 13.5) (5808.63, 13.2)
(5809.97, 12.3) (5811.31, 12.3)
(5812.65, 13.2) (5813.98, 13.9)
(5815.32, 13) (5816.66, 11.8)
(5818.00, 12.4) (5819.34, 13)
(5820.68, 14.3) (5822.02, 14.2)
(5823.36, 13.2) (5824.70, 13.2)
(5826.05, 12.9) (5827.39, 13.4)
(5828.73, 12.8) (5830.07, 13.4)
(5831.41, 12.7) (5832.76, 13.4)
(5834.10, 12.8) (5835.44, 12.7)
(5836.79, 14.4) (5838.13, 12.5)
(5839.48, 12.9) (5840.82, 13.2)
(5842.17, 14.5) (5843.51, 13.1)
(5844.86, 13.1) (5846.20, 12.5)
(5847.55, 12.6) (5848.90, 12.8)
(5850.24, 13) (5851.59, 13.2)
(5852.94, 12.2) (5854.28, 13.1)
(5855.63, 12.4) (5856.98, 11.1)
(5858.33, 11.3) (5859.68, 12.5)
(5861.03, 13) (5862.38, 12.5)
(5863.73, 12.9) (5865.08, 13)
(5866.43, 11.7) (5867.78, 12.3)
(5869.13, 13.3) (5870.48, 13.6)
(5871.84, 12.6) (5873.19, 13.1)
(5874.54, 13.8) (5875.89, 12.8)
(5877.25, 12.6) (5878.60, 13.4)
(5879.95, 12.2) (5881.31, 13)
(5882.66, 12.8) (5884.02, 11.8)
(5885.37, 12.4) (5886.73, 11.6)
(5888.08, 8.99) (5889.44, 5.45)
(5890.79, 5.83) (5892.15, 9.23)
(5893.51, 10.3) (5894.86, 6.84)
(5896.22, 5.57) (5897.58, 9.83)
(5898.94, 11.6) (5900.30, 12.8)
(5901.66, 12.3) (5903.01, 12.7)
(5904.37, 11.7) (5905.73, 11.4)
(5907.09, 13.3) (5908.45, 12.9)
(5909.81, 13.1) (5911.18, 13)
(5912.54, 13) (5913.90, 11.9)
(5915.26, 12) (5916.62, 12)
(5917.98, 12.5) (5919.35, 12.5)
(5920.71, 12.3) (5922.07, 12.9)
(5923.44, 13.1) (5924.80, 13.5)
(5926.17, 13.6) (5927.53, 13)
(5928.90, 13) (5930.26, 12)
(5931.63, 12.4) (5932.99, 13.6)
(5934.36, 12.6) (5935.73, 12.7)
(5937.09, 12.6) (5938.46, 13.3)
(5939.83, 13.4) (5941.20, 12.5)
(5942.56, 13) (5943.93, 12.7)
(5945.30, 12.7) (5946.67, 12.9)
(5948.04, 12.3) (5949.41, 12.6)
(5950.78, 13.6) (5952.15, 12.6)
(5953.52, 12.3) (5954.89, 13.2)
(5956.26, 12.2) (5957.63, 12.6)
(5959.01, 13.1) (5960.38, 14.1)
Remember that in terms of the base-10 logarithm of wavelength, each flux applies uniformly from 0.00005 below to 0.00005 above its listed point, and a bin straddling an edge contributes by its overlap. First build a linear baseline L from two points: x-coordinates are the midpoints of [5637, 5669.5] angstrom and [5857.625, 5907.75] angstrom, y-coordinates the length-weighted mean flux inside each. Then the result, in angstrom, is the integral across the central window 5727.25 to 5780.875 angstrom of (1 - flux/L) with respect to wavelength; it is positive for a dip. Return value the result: -3.12 angstrom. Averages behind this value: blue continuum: 12.5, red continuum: 11.5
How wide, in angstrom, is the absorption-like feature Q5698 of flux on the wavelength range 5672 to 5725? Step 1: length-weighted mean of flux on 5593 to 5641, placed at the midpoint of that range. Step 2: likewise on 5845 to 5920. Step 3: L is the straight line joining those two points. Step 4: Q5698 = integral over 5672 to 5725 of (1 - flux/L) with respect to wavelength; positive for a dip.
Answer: -1.6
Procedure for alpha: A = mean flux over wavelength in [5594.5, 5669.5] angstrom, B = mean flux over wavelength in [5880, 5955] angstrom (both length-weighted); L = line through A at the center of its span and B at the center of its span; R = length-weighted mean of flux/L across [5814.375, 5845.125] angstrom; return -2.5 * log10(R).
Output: -0.096 mag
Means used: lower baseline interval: 12.3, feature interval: 13.2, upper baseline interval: 11.9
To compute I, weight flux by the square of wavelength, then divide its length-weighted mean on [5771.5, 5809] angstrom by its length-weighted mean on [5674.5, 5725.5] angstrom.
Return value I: 1.04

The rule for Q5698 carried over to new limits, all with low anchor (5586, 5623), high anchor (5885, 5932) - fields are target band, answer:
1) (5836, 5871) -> -3.9 angstrom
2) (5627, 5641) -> -1.2 angstrom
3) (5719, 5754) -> -3.6 angstrom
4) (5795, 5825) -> -3.5 angstrom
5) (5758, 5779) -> -2.2 angstrom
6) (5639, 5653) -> -1.1 angstrom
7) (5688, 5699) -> -1.1 angstrom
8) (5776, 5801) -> -1.5 angstrom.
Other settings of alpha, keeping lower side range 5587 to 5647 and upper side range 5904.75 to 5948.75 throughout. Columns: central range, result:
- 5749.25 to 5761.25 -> -0.07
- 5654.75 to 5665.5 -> 0.01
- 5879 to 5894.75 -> 0.23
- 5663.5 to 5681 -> -0.06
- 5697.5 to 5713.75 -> 0.07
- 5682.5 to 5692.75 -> -0.01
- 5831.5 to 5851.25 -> -0.04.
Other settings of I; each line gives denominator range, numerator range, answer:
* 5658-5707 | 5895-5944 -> 1.06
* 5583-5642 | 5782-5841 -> 1.14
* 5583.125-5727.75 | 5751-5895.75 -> 1.07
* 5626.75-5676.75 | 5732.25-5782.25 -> 1.04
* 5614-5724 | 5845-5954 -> 1.06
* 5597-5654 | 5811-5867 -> 1.12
